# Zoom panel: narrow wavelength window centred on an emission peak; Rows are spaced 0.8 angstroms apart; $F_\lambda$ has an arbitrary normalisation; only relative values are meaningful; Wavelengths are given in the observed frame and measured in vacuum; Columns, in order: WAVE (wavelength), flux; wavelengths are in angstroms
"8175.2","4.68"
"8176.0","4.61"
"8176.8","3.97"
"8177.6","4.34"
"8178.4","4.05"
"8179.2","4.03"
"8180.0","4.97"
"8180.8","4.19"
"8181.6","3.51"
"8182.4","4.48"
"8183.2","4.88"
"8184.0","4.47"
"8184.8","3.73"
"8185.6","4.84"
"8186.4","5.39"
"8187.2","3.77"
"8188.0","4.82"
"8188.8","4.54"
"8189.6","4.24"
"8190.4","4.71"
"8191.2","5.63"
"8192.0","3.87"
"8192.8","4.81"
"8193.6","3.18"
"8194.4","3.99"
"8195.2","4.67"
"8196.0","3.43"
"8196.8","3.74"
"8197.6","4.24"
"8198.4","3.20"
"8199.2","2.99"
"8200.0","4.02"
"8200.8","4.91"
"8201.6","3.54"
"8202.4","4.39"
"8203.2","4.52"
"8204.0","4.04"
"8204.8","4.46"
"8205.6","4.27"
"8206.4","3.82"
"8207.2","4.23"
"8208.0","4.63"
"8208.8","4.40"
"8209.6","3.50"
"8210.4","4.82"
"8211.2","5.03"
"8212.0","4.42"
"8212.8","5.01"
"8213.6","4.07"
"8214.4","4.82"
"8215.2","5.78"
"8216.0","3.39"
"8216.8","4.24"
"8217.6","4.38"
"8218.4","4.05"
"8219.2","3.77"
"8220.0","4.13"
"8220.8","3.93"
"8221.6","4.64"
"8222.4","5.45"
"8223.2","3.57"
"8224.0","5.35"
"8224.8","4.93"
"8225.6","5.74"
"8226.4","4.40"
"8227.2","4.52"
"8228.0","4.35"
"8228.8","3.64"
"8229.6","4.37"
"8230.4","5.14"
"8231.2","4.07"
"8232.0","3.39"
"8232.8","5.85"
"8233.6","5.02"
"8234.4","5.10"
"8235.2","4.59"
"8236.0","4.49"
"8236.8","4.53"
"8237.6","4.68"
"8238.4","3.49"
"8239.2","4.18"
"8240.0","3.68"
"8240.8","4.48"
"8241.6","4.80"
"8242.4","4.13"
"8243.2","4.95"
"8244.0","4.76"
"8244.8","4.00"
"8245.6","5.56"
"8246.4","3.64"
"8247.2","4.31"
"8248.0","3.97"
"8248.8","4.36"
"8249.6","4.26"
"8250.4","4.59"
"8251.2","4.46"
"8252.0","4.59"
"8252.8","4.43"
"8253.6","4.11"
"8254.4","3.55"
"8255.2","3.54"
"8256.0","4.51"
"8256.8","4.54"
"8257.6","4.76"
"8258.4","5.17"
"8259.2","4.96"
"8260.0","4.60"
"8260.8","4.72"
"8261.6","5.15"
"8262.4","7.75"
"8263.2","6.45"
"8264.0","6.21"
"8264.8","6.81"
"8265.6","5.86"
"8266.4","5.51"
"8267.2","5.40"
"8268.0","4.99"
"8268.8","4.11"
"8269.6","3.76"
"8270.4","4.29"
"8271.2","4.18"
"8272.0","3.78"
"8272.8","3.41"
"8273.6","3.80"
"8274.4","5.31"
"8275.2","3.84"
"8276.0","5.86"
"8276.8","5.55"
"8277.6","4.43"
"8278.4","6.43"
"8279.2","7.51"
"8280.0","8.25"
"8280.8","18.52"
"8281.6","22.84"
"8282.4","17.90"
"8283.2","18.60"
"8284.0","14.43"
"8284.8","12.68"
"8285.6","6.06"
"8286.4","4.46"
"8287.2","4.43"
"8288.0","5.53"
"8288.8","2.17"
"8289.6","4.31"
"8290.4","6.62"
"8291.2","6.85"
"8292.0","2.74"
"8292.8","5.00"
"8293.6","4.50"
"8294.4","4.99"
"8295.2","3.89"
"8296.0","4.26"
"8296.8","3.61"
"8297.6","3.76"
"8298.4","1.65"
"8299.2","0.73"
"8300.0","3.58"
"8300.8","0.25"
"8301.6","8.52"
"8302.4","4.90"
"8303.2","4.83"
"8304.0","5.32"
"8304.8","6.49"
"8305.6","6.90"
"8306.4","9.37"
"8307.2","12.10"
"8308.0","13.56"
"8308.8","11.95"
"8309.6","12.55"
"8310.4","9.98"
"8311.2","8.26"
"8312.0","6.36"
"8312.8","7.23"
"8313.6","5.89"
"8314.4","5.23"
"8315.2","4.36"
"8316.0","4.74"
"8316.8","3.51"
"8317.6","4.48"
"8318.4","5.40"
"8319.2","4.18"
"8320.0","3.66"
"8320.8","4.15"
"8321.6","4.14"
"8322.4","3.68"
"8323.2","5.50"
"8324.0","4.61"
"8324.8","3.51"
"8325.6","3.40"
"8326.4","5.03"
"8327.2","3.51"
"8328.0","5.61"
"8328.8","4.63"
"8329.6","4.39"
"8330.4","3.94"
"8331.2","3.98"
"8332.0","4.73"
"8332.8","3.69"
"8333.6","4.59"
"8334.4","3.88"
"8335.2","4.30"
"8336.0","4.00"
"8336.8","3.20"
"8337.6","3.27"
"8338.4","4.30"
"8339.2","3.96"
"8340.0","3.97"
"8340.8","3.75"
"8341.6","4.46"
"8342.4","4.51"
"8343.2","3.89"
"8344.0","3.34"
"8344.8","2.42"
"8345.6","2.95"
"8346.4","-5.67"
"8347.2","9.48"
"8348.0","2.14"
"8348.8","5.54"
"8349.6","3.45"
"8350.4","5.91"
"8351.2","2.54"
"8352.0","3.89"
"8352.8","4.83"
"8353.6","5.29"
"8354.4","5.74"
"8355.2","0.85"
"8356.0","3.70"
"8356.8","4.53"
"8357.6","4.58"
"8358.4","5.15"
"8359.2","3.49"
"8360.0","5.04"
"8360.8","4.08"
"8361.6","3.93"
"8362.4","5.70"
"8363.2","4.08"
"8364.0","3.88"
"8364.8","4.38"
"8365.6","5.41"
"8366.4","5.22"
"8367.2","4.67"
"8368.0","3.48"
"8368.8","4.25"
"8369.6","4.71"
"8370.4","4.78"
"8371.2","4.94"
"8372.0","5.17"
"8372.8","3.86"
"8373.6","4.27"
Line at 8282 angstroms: Halpha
